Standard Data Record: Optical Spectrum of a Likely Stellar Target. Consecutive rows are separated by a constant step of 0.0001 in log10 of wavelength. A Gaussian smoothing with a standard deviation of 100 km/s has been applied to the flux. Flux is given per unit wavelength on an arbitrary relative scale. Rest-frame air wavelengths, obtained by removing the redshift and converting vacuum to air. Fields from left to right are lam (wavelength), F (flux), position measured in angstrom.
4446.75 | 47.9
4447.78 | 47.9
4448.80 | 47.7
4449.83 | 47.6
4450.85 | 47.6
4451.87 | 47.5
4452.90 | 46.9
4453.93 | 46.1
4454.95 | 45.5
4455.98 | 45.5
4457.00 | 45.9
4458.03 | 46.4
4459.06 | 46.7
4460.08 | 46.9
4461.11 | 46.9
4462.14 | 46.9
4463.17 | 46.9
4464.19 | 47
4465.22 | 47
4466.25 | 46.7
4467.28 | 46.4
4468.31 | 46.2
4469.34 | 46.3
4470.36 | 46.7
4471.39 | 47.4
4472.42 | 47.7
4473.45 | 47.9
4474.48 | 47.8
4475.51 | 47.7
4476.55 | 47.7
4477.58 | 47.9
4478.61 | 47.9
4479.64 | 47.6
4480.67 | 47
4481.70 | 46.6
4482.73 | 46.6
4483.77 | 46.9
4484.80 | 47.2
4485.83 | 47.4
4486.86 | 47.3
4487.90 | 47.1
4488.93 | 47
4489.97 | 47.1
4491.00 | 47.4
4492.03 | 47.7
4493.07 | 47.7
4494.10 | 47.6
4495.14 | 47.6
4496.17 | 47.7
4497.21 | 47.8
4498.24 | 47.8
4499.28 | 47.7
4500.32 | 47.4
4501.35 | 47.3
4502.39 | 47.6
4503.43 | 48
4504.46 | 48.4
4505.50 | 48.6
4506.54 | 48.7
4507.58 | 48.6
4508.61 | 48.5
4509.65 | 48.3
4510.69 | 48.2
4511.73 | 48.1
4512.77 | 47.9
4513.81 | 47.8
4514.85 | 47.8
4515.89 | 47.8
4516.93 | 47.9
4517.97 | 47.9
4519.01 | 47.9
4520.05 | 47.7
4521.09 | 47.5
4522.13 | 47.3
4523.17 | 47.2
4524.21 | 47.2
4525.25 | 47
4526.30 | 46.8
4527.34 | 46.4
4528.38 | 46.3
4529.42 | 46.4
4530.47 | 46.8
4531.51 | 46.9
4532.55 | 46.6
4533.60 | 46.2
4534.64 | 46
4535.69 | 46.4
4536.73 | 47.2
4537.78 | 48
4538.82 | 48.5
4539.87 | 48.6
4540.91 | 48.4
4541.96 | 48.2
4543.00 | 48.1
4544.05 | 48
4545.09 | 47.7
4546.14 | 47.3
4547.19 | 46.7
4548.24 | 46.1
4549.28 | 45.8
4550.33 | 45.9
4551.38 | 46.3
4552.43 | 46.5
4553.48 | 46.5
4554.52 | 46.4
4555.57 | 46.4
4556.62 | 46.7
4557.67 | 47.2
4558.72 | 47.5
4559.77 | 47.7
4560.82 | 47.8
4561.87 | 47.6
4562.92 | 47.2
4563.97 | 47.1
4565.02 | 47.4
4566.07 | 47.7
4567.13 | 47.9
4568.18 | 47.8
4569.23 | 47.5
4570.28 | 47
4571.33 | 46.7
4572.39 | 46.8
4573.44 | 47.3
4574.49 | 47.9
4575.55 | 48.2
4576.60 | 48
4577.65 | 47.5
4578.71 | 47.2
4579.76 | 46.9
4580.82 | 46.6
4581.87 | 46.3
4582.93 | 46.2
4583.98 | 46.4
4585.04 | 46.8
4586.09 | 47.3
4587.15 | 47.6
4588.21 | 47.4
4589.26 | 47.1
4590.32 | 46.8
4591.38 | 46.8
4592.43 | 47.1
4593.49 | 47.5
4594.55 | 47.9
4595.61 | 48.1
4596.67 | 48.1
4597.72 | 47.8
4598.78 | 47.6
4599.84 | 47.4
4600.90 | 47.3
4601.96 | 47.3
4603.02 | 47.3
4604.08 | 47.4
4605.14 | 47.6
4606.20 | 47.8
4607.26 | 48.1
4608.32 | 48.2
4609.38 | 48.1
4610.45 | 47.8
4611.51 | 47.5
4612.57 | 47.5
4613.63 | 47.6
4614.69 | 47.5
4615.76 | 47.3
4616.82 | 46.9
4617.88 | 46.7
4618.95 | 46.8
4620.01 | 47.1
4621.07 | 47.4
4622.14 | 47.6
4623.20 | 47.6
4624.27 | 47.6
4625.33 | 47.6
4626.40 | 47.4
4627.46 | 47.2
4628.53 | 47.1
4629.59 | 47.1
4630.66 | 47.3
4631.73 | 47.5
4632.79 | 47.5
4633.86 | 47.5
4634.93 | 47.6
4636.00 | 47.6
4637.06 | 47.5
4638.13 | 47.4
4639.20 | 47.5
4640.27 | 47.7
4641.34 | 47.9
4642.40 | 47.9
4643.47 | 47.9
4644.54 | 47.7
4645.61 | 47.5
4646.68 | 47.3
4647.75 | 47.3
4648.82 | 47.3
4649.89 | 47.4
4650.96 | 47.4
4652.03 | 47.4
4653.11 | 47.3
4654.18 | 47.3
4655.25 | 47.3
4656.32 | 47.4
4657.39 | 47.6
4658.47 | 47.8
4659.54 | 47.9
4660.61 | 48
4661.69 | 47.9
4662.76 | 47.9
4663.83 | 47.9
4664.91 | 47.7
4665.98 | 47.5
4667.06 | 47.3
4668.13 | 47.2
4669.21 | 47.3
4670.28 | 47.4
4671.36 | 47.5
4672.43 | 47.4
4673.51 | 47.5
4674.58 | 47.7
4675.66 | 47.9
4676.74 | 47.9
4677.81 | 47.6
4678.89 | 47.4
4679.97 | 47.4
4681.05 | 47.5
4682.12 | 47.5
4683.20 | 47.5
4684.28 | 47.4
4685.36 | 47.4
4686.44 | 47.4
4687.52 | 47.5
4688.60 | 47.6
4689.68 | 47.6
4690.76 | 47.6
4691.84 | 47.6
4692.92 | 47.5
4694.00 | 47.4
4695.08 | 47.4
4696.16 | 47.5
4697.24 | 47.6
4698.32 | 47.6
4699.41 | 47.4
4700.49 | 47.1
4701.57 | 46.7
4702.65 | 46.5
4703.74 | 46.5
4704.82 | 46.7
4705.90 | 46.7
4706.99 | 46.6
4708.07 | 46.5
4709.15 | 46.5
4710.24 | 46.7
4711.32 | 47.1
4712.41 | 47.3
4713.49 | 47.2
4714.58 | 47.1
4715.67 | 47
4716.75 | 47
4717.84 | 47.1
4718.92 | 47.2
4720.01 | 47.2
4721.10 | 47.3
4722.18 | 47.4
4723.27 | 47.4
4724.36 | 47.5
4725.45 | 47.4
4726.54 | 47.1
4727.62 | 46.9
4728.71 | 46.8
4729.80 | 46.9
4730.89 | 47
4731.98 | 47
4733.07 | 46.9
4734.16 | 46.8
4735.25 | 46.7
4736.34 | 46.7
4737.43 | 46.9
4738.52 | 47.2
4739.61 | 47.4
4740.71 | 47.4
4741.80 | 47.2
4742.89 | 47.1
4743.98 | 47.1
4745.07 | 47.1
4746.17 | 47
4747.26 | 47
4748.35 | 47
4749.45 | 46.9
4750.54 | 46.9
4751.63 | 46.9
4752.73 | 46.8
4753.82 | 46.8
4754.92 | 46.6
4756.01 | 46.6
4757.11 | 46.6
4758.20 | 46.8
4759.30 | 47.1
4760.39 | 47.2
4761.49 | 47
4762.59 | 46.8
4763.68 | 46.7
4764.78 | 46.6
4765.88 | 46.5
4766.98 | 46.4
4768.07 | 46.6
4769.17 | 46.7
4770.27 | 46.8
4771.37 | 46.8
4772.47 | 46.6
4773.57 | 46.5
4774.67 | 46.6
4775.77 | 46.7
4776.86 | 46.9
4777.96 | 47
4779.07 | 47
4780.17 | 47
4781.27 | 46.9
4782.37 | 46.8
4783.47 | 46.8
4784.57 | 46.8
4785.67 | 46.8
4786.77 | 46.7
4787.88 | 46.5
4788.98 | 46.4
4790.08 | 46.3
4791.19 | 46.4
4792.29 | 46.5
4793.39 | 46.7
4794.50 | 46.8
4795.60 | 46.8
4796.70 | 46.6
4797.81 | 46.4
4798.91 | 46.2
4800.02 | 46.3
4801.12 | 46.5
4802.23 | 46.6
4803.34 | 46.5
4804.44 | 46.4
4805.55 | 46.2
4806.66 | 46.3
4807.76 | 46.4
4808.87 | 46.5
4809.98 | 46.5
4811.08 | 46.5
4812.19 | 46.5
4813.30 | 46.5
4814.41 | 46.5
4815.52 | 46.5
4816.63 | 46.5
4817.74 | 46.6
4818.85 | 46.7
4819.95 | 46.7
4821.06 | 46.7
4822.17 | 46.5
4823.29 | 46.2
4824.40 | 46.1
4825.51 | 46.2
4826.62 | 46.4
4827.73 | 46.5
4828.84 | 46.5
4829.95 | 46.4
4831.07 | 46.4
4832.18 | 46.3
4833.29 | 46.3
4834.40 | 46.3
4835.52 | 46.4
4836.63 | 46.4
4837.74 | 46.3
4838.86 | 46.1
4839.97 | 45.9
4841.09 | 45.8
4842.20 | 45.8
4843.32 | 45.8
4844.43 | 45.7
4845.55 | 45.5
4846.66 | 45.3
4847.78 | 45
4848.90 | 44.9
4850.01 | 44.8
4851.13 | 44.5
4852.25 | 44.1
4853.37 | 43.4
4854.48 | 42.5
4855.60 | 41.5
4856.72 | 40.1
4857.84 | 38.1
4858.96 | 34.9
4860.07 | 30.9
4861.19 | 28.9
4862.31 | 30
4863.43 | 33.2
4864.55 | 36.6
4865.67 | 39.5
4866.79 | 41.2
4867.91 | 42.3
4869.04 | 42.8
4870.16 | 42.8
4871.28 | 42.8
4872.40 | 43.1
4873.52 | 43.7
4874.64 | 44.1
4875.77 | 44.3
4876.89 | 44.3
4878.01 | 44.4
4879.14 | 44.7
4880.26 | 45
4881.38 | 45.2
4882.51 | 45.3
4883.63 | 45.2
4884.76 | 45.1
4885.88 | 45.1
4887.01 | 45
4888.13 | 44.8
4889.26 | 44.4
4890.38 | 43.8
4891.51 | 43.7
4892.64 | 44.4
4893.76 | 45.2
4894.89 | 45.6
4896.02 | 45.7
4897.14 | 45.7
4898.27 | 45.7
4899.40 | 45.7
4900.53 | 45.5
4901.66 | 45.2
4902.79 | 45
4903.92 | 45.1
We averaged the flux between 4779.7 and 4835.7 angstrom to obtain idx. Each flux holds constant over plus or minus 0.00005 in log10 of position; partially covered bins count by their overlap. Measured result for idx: 46.5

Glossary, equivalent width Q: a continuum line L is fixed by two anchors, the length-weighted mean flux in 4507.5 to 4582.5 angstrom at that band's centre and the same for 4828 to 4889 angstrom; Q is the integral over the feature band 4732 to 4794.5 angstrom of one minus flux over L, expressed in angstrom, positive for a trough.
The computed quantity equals -3.4 angstrom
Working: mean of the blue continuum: 47.3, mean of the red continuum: 43.1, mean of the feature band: 46.8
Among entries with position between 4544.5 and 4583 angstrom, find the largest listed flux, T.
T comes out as 48.2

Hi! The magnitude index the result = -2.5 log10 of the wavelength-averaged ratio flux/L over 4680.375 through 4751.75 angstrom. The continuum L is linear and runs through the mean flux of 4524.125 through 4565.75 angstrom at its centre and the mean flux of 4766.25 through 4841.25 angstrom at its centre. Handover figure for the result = -0.01 mag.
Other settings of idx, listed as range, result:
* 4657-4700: 47.6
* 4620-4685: 47.5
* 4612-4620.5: 47.2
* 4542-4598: 47.2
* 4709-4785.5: 46.9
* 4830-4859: 44.6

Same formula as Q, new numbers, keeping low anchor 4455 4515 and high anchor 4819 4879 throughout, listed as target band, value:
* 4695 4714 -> -0.9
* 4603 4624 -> -0.7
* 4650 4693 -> -2.2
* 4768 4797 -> -1.8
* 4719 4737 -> -1.0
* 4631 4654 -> -1.0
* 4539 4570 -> -0.4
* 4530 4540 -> -0.1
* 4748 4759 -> -0.6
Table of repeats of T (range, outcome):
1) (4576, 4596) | 48.1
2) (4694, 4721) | 47.6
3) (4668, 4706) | 47.9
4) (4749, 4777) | 47.2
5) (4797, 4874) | 46.7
